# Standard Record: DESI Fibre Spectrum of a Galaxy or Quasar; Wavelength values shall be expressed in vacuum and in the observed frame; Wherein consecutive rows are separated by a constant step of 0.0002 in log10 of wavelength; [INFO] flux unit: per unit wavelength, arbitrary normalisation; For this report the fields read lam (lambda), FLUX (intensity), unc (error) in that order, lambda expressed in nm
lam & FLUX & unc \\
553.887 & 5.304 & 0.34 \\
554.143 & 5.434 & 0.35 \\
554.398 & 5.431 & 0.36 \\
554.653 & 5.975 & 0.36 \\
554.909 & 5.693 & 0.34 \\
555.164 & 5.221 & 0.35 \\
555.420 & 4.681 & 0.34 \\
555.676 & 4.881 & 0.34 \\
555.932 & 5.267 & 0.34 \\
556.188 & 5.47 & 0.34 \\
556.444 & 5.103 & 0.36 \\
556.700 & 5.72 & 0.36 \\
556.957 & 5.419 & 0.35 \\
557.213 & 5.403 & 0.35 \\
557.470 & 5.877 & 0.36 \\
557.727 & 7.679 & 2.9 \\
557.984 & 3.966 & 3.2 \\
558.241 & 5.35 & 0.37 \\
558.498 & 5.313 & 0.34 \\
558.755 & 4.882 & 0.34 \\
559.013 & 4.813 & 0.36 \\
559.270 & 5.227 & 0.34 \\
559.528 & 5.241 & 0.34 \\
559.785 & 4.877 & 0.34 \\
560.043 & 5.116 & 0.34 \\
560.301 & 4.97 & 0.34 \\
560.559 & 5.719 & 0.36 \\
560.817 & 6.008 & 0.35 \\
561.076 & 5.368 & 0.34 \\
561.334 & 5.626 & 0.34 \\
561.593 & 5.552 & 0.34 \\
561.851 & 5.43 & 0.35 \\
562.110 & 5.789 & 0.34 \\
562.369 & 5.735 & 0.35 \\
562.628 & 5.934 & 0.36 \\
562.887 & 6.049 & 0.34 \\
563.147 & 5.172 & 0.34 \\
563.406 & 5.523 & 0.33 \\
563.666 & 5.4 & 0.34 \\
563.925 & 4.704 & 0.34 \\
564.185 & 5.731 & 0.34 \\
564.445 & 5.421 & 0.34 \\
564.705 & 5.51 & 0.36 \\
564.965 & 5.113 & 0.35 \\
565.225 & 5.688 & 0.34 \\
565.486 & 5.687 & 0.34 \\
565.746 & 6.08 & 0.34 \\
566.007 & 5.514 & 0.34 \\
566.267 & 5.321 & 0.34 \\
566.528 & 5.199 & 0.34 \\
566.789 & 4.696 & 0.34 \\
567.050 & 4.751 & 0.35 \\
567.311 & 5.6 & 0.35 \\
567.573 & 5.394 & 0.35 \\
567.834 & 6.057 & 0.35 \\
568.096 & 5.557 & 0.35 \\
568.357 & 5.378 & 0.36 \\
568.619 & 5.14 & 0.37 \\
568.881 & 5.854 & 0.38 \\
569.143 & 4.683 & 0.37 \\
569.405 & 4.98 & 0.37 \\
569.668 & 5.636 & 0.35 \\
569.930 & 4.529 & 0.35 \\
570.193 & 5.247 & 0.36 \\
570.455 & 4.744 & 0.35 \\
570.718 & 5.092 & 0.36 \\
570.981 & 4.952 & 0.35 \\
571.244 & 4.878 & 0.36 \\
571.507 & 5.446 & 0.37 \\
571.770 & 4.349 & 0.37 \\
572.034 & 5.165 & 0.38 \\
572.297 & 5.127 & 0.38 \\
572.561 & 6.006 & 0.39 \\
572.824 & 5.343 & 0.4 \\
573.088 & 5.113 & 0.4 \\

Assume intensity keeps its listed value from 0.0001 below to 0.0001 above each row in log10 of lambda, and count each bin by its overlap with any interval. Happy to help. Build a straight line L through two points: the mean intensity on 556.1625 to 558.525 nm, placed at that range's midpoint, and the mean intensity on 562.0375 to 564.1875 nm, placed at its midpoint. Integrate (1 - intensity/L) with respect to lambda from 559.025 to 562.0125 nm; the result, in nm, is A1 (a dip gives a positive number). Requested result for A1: 0.10 nm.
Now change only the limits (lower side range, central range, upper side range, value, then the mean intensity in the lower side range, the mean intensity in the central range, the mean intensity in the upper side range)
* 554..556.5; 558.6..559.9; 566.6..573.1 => 0.066 nm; 5.32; 5.02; 5.19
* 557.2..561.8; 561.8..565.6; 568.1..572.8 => -0.165 nm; 5.39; 5.53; 5.15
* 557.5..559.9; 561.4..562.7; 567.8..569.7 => -0.088 nm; 5.29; 5.67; 5.36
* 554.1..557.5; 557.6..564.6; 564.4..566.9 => -0.027 nm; 5.38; 5.43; 5.43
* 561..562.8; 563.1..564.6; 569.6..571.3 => 0.045 nm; 5.65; 5.34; 4.99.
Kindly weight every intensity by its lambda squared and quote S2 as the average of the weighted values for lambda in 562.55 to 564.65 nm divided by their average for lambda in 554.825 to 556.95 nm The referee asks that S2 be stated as 1.1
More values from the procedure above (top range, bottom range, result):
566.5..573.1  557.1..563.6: 0.98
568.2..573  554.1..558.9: 1.00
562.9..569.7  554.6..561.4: 1.04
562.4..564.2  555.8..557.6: 1.03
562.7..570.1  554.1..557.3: 1.04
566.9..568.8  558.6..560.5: 1.10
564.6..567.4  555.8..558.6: 1.01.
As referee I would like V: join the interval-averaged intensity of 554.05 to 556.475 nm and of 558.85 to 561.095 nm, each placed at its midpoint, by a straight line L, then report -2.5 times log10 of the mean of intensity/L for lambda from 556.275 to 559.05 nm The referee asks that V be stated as -0.03 mag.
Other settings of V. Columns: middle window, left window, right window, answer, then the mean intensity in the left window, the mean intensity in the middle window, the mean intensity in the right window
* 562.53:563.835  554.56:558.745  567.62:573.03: -0.05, 5.42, 5.58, 5.21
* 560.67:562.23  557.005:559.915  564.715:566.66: -0.04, 5.33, 5.63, 5.51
